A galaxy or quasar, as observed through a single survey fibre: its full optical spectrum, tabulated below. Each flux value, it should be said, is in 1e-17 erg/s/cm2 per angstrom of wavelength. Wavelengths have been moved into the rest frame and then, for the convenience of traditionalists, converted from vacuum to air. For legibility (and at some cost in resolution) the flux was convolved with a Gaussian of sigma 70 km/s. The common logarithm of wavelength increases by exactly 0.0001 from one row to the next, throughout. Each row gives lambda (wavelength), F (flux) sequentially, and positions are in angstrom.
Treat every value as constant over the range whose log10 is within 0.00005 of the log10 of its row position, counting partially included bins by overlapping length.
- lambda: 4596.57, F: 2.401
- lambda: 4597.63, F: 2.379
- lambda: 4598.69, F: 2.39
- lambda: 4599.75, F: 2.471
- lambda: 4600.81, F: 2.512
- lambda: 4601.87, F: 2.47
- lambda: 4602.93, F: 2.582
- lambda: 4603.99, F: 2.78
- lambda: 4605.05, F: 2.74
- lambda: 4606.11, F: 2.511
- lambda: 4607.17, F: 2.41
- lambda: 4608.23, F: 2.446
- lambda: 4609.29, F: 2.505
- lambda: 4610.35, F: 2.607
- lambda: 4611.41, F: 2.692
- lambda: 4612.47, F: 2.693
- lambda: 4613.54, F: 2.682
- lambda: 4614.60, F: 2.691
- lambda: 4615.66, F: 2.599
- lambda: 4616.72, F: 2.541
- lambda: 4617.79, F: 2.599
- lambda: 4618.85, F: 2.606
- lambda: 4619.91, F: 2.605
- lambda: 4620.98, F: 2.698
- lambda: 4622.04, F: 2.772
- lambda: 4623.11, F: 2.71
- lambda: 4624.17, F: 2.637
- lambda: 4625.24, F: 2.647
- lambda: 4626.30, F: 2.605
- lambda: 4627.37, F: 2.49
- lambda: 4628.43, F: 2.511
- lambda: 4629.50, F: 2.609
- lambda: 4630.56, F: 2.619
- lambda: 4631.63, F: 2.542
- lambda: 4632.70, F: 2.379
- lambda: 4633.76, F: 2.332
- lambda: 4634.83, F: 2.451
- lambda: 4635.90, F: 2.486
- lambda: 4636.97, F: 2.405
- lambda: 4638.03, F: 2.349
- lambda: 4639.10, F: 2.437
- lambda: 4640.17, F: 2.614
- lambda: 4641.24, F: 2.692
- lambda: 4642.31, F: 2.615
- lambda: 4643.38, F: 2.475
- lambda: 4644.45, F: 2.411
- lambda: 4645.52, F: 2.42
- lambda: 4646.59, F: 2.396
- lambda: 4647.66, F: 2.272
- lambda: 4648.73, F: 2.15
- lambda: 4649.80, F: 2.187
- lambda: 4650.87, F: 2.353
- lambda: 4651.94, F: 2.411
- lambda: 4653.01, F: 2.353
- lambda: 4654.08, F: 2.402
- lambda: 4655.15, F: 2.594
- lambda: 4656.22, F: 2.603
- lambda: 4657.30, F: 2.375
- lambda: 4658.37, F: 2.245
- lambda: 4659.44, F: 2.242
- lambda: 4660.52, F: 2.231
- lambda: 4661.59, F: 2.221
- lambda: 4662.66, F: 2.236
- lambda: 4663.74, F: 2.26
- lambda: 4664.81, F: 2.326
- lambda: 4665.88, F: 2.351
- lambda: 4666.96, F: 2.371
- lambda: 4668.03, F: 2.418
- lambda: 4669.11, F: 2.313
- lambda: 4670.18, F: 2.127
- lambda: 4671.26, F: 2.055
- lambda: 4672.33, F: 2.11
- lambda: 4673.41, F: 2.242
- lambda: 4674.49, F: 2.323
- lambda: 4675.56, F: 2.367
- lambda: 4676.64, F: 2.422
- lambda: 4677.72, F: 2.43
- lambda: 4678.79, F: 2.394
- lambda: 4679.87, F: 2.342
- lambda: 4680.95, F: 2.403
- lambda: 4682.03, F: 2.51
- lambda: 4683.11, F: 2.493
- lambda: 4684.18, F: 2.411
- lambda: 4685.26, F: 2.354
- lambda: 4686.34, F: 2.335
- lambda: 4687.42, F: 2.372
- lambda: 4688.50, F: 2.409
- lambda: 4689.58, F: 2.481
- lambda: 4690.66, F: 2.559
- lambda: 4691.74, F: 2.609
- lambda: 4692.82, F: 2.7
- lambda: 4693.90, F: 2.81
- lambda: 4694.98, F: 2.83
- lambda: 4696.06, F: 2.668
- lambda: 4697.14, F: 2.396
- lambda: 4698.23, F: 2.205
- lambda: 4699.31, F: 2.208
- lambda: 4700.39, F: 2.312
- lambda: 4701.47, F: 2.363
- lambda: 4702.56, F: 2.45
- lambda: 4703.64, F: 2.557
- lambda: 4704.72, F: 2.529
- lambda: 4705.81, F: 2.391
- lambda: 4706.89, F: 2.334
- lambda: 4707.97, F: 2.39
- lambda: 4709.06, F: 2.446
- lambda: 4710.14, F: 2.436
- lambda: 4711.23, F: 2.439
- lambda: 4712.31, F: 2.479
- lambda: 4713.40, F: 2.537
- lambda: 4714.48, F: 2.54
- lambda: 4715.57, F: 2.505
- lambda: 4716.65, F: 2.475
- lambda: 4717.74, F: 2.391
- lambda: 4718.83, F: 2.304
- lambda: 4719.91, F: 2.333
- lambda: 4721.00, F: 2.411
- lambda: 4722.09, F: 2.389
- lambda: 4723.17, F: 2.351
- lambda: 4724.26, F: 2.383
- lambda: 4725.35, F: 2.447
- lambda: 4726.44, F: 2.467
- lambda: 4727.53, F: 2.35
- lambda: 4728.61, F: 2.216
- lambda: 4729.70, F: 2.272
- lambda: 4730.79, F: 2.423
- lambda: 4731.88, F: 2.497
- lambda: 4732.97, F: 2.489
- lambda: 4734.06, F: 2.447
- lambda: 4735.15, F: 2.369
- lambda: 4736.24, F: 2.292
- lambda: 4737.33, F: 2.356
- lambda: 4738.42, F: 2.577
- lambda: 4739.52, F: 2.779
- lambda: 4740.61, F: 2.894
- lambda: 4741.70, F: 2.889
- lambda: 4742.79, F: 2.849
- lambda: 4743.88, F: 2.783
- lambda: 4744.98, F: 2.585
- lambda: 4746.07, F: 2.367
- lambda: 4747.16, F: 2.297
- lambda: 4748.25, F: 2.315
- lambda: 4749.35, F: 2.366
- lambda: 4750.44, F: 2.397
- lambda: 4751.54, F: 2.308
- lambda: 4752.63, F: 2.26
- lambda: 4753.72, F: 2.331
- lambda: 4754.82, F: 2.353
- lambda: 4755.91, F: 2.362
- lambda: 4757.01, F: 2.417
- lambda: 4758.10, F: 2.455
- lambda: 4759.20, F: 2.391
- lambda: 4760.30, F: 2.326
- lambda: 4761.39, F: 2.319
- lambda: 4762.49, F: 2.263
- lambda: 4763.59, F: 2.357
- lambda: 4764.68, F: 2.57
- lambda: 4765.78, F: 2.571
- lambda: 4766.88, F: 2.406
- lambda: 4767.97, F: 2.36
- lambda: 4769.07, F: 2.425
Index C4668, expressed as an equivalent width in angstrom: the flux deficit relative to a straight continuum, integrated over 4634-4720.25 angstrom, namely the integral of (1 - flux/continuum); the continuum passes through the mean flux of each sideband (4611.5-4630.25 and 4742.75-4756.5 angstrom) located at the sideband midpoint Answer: 4.4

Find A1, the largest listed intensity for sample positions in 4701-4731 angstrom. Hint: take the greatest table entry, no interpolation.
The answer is 2.557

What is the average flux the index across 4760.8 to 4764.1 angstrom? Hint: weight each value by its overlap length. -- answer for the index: 2.31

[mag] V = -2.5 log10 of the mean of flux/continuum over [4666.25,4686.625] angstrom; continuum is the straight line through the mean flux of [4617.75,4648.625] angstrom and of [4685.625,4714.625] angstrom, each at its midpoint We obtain 0.07 mag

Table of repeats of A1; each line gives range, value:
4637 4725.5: 2.83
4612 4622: 2.698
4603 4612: 2.78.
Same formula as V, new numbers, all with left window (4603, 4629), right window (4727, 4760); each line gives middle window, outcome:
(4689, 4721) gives 0.01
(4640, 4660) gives 0.07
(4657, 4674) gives 0.13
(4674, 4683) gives 0.06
